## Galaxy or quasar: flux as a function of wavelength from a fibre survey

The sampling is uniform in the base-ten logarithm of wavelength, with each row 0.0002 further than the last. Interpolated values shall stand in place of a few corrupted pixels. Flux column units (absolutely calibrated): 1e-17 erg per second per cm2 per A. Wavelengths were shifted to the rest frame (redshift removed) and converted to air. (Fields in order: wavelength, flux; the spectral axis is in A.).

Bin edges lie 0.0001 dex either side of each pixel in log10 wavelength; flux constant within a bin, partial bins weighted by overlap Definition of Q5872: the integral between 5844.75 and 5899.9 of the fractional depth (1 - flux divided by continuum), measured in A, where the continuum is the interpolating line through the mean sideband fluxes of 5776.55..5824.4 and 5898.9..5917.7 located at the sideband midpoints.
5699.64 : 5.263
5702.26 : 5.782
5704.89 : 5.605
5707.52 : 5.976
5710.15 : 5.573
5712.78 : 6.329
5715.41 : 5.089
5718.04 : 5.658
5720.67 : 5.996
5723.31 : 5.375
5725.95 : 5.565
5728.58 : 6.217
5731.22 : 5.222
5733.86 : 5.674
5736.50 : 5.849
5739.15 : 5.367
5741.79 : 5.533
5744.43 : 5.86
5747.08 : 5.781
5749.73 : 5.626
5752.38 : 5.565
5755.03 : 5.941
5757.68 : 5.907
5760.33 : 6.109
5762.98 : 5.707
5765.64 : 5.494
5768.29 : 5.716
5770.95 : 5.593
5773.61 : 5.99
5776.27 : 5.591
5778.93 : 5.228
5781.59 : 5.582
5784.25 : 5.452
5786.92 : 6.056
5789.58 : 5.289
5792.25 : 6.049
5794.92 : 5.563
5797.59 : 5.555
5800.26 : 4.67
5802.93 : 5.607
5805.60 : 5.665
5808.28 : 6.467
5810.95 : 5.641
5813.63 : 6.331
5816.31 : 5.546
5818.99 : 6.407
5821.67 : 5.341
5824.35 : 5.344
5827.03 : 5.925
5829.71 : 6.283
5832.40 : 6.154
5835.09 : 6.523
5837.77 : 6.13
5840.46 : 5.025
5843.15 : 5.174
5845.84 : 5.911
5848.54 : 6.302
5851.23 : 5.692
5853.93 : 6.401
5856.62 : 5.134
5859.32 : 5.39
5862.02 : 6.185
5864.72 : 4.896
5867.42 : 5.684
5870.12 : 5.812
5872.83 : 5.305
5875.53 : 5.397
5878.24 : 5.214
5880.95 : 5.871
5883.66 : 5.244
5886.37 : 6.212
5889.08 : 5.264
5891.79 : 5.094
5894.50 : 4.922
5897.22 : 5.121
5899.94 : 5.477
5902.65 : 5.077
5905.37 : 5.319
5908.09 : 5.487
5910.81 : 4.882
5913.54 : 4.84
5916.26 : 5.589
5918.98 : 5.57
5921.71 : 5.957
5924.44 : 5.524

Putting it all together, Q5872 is -1.7 A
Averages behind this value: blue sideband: 5.66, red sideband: 5.24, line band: 5.55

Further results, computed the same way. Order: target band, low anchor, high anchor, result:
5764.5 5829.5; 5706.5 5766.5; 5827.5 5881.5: 0.4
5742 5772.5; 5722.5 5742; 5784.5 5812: -0.7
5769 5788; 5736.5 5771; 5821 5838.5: 0.5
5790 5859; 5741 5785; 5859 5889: -2.0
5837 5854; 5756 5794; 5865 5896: -0.7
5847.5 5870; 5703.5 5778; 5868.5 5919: -1.1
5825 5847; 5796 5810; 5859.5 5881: -1.3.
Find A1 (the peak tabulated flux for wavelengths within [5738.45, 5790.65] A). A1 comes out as 6.109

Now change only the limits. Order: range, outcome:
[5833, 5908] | 6.523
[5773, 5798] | 6.056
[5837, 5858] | 6.401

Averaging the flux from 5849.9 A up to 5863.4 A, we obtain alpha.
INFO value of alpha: 5.76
